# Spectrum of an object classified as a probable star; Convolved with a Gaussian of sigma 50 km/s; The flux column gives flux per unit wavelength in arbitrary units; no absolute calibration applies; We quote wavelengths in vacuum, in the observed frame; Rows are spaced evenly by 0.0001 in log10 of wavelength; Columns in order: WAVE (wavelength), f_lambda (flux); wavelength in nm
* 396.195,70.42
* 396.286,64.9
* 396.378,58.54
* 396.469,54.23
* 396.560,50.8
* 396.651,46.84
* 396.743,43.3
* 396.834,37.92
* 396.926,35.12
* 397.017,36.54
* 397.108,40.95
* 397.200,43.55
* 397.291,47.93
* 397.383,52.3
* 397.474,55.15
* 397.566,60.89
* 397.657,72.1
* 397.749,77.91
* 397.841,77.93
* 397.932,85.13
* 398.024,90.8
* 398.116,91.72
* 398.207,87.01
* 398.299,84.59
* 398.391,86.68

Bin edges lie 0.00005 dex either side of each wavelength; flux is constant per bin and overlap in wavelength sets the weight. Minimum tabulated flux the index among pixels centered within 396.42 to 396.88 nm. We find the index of 37.92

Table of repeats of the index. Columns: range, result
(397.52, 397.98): 60.89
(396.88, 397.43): 35.12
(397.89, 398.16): 85.13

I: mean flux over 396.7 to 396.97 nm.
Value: 38.7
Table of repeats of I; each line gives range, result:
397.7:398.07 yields 82.7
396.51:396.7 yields 48.9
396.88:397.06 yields 35.8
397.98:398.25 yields 90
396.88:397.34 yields 40.9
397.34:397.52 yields 53.8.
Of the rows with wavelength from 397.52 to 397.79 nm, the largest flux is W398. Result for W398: 77.91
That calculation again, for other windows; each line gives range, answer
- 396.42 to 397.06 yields 54.23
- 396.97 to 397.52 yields 55.15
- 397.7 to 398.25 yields 91.72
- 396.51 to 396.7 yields 50.8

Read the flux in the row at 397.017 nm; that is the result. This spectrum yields 36.54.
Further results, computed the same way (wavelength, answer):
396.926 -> 35.12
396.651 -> 46.84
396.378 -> 58.54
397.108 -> 40.95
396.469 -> 54.23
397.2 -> 43.55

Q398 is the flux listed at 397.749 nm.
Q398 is 77.91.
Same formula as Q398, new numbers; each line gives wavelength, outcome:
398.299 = 84.59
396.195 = 70.42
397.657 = 72.1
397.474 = 55.15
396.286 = 64.9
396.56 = 50.8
